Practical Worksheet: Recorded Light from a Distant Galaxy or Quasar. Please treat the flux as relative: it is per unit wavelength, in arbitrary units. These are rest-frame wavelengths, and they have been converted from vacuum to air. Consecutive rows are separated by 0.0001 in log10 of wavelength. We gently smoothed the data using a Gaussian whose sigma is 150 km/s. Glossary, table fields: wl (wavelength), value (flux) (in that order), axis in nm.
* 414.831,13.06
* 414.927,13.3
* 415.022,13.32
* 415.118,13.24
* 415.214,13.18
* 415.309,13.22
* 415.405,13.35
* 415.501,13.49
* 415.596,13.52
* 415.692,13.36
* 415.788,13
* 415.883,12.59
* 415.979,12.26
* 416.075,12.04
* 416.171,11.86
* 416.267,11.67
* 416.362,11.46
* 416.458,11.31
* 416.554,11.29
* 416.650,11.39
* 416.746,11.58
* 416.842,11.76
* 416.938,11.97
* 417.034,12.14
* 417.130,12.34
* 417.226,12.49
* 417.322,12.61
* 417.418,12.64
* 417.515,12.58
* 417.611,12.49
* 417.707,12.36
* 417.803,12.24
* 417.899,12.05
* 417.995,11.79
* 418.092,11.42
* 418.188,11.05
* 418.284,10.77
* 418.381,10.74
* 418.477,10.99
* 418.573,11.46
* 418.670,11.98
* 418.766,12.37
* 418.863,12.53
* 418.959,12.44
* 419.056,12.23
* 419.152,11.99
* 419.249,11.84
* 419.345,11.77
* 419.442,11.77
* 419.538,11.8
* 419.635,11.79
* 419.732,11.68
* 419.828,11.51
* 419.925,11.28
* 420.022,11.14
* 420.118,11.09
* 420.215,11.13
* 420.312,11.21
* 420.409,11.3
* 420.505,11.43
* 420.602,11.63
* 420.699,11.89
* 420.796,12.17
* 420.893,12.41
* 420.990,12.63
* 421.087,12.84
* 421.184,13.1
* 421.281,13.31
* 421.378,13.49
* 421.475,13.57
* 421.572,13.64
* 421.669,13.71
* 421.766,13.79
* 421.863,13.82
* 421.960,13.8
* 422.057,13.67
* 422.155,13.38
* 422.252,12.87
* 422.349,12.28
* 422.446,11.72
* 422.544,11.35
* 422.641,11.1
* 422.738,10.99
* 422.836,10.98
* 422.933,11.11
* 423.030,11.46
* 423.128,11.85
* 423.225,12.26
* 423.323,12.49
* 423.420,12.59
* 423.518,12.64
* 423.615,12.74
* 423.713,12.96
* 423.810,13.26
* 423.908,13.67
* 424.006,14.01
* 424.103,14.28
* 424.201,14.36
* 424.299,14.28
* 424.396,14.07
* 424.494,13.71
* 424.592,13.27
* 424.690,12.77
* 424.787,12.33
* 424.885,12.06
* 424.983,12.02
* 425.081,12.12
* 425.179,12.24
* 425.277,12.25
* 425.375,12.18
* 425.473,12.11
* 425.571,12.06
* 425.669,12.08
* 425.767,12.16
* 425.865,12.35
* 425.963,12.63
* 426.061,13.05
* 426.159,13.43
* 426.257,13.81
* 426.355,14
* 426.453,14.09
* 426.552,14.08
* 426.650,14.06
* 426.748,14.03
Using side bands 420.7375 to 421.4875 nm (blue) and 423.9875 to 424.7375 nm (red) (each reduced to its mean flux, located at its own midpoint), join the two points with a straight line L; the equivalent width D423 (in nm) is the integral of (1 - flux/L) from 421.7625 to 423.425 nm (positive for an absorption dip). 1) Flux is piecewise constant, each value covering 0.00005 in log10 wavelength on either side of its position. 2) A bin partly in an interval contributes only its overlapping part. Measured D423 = 0.13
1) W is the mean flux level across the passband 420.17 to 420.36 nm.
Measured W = 11.2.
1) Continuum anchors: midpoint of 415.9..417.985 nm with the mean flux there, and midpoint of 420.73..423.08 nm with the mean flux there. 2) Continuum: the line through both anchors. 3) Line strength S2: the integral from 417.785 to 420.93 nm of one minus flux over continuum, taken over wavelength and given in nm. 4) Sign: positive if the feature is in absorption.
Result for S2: 0.169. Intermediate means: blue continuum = 12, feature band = 11.7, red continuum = 12.6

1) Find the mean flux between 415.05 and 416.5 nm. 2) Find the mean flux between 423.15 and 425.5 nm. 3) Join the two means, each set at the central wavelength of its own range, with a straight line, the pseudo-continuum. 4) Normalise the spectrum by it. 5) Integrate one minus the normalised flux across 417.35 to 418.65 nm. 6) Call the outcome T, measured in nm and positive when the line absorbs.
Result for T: 0.10 nm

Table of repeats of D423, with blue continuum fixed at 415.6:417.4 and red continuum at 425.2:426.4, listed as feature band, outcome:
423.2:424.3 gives -0.064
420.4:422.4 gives -0.084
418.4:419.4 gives 0.027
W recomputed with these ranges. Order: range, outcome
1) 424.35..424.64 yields 13.7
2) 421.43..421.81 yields 13.7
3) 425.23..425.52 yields 12.2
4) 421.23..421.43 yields 13.4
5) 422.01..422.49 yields 12.8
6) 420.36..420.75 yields 11.6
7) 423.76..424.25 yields 13.9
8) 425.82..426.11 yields 12.7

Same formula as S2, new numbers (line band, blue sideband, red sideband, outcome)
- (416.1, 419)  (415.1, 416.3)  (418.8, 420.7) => 0.103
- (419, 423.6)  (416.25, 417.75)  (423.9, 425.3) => 0.166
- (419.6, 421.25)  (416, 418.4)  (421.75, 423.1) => 0.043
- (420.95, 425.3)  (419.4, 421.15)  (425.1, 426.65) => -0.188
